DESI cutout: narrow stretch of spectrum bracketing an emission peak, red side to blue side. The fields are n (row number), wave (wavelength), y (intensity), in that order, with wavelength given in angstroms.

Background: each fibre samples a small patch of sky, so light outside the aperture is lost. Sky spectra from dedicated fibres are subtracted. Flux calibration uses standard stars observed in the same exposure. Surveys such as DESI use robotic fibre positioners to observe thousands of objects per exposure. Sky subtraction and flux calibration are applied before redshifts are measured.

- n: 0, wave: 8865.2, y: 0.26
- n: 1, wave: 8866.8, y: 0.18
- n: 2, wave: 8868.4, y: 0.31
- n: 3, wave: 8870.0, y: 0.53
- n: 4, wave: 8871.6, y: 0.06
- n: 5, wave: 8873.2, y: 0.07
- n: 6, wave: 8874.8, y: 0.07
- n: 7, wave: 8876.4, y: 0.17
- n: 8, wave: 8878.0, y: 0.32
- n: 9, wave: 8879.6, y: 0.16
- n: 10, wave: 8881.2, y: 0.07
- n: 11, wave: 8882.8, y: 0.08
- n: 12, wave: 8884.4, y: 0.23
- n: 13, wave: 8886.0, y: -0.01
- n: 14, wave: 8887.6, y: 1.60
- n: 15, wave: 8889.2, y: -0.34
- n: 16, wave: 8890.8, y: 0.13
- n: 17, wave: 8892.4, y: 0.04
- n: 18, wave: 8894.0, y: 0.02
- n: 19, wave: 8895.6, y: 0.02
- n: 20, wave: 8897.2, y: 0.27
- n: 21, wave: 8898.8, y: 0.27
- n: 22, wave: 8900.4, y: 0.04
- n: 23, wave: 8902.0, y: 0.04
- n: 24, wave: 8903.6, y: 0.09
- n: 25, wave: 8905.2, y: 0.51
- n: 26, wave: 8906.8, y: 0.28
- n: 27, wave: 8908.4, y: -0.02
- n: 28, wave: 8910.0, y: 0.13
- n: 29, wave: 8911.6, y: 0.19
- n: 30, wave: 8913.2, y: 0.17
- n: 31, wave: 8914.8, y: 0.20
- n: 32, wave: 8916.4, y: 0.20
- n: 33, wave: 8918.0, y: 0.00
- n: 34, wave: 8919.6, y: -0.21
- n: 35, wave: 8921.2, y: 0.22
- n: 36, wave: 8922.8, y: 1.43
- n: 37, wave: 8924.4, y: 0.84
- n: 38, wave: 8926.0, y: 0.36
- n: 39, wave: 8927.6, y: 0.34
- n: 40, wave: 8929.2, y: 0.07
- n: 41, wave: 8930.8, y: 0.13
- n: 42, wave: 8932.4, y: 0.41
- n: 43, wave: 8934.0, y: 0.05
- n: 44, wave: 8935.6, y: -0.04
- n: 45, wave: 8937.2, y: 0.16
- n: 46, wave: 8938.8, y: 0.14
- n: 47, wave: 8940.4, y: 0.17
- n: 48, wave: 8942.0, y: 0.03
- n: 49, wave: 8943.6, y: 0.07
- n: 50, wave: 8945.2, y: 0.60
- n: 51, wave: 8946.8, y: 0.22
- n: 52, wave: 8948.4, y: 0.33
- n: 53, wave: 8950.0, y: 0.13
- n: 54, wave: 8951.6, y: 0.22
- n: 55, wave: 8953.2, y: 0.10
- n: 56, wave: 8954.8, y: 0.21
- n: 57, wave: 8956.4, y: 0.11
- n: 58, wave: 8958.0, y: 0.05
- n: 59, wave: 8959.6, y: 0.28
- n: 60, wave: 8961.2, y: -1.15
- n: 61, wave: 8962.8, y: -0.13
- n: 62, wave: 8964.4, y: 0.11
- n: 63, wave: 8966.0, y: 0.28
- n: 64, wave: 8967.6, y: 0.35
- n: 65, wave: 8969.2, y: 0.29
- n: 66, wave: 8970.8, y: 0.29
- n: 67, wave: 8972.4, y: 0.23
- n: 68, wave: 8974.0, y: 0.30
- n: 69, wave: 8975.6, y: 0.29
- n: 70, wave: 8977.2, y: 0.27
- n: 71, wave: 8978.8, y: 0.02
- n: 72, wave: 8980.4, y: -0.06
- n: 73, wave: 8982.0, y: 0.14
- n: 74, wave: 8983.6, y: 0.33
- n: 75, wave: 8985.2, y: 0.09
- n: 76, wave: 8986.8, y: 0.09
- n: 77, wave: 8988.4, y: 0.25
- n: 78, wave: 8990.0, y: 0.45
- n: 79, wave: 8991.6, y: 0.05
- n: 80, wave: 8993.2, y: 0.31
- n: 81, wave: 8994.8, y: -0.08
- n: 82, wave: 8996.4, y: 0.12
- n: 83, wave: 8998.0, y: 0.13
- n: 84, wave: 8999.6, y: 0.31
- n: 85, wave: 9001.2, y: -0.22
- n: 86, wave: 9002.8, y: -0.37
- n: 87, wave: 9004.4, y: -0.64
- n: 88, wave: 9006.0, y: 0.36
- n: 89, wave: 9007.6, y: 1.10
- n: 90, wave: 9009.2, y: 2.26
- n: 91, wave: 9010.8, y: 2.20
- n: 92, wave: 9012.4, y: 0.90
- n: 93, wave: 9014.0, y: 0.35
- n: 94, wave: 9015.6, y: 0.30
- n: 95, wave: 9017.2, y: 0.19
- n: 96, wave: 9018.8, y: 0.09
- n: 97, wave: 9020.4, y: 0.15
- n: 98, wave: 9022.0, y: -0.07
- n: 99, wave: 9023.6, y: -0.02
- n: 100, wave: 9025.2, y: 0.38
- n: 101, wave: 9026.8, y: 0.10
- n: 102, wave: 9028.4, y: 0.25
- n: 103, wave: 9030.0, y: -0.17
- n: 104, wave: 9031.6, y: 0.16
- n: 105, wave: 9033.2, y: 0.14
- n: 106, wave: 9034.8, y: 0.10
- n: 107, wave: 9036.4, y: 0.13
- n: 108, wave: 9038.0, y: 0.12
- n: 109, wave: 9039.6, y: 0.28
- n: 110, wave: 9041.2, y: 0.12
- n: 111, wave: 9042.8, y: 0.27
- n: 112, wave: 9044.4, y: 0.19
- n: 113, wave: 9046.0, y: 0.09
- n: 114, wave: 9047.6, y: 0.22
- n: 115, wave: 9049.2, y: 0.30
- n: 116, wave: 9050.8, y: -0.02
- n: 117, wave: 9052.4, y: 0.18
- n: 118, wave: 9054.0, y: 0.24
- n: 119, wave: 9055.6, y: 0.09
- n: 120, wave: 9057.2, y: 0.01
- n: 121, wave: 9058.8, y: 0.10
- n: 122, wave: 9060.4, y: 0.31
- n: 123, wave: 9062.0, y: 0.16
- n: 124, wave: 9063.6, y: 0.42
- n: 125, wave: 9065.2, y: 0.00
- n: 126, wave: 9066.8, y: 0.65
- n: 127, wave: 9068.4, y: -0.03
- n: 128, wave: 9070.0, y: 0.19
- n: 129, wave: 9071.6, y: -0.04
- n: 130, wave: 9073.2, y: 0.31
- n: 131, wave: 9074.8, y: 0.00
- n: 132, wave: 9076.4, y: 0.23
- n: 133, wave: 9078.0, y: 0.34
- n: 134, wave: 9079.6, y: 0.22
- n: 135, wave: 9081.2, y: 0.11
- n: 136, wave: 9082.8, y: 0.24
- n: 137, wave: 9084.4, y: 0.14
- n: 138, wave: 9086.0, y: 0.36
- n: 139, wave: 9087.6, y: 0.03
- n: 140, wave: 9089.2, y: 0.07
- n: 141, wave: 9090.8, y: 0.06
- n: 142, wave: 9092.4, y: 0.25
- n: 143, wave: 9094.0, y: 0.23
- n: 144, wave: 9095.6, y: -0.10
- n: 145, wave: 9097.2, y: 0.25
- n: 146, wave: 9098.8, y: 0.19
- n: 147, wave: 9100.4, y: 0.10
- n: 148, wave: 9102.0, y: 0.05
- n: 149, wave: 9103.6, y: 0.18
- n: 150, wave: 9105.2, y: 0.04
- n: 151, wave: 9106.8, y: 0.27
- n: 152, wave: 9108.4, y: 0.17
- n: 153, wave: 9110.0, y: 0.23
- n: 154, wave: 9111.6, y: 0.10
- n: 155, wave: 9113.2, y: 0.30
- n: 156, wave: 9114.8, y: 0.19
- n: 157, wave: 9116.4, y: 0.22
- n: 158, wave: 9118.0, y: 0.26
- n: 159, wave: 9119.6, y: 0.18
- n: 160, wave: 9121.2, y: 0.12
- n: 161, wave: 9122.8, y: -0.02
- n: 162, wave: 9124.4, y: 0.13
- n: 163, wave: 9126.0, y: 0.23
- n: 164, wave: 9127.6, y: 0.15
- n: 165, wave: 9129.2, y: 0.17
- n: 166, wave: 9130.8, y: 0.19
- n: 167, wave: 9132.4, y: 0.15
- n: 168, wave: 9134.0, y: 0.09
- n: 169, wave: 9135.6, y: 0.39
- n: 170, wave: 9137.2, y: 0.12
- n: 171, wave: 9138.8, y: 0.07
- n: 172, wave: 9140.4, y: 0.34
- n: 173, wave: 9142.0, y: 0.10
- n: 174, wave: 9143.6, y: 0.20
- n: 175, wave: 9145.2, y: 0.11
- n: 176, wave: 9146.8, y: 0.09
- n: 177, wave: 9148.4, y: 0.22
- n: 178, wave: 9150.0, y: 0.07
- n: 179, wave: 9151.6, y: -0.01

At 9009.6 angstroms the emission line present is [O III]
